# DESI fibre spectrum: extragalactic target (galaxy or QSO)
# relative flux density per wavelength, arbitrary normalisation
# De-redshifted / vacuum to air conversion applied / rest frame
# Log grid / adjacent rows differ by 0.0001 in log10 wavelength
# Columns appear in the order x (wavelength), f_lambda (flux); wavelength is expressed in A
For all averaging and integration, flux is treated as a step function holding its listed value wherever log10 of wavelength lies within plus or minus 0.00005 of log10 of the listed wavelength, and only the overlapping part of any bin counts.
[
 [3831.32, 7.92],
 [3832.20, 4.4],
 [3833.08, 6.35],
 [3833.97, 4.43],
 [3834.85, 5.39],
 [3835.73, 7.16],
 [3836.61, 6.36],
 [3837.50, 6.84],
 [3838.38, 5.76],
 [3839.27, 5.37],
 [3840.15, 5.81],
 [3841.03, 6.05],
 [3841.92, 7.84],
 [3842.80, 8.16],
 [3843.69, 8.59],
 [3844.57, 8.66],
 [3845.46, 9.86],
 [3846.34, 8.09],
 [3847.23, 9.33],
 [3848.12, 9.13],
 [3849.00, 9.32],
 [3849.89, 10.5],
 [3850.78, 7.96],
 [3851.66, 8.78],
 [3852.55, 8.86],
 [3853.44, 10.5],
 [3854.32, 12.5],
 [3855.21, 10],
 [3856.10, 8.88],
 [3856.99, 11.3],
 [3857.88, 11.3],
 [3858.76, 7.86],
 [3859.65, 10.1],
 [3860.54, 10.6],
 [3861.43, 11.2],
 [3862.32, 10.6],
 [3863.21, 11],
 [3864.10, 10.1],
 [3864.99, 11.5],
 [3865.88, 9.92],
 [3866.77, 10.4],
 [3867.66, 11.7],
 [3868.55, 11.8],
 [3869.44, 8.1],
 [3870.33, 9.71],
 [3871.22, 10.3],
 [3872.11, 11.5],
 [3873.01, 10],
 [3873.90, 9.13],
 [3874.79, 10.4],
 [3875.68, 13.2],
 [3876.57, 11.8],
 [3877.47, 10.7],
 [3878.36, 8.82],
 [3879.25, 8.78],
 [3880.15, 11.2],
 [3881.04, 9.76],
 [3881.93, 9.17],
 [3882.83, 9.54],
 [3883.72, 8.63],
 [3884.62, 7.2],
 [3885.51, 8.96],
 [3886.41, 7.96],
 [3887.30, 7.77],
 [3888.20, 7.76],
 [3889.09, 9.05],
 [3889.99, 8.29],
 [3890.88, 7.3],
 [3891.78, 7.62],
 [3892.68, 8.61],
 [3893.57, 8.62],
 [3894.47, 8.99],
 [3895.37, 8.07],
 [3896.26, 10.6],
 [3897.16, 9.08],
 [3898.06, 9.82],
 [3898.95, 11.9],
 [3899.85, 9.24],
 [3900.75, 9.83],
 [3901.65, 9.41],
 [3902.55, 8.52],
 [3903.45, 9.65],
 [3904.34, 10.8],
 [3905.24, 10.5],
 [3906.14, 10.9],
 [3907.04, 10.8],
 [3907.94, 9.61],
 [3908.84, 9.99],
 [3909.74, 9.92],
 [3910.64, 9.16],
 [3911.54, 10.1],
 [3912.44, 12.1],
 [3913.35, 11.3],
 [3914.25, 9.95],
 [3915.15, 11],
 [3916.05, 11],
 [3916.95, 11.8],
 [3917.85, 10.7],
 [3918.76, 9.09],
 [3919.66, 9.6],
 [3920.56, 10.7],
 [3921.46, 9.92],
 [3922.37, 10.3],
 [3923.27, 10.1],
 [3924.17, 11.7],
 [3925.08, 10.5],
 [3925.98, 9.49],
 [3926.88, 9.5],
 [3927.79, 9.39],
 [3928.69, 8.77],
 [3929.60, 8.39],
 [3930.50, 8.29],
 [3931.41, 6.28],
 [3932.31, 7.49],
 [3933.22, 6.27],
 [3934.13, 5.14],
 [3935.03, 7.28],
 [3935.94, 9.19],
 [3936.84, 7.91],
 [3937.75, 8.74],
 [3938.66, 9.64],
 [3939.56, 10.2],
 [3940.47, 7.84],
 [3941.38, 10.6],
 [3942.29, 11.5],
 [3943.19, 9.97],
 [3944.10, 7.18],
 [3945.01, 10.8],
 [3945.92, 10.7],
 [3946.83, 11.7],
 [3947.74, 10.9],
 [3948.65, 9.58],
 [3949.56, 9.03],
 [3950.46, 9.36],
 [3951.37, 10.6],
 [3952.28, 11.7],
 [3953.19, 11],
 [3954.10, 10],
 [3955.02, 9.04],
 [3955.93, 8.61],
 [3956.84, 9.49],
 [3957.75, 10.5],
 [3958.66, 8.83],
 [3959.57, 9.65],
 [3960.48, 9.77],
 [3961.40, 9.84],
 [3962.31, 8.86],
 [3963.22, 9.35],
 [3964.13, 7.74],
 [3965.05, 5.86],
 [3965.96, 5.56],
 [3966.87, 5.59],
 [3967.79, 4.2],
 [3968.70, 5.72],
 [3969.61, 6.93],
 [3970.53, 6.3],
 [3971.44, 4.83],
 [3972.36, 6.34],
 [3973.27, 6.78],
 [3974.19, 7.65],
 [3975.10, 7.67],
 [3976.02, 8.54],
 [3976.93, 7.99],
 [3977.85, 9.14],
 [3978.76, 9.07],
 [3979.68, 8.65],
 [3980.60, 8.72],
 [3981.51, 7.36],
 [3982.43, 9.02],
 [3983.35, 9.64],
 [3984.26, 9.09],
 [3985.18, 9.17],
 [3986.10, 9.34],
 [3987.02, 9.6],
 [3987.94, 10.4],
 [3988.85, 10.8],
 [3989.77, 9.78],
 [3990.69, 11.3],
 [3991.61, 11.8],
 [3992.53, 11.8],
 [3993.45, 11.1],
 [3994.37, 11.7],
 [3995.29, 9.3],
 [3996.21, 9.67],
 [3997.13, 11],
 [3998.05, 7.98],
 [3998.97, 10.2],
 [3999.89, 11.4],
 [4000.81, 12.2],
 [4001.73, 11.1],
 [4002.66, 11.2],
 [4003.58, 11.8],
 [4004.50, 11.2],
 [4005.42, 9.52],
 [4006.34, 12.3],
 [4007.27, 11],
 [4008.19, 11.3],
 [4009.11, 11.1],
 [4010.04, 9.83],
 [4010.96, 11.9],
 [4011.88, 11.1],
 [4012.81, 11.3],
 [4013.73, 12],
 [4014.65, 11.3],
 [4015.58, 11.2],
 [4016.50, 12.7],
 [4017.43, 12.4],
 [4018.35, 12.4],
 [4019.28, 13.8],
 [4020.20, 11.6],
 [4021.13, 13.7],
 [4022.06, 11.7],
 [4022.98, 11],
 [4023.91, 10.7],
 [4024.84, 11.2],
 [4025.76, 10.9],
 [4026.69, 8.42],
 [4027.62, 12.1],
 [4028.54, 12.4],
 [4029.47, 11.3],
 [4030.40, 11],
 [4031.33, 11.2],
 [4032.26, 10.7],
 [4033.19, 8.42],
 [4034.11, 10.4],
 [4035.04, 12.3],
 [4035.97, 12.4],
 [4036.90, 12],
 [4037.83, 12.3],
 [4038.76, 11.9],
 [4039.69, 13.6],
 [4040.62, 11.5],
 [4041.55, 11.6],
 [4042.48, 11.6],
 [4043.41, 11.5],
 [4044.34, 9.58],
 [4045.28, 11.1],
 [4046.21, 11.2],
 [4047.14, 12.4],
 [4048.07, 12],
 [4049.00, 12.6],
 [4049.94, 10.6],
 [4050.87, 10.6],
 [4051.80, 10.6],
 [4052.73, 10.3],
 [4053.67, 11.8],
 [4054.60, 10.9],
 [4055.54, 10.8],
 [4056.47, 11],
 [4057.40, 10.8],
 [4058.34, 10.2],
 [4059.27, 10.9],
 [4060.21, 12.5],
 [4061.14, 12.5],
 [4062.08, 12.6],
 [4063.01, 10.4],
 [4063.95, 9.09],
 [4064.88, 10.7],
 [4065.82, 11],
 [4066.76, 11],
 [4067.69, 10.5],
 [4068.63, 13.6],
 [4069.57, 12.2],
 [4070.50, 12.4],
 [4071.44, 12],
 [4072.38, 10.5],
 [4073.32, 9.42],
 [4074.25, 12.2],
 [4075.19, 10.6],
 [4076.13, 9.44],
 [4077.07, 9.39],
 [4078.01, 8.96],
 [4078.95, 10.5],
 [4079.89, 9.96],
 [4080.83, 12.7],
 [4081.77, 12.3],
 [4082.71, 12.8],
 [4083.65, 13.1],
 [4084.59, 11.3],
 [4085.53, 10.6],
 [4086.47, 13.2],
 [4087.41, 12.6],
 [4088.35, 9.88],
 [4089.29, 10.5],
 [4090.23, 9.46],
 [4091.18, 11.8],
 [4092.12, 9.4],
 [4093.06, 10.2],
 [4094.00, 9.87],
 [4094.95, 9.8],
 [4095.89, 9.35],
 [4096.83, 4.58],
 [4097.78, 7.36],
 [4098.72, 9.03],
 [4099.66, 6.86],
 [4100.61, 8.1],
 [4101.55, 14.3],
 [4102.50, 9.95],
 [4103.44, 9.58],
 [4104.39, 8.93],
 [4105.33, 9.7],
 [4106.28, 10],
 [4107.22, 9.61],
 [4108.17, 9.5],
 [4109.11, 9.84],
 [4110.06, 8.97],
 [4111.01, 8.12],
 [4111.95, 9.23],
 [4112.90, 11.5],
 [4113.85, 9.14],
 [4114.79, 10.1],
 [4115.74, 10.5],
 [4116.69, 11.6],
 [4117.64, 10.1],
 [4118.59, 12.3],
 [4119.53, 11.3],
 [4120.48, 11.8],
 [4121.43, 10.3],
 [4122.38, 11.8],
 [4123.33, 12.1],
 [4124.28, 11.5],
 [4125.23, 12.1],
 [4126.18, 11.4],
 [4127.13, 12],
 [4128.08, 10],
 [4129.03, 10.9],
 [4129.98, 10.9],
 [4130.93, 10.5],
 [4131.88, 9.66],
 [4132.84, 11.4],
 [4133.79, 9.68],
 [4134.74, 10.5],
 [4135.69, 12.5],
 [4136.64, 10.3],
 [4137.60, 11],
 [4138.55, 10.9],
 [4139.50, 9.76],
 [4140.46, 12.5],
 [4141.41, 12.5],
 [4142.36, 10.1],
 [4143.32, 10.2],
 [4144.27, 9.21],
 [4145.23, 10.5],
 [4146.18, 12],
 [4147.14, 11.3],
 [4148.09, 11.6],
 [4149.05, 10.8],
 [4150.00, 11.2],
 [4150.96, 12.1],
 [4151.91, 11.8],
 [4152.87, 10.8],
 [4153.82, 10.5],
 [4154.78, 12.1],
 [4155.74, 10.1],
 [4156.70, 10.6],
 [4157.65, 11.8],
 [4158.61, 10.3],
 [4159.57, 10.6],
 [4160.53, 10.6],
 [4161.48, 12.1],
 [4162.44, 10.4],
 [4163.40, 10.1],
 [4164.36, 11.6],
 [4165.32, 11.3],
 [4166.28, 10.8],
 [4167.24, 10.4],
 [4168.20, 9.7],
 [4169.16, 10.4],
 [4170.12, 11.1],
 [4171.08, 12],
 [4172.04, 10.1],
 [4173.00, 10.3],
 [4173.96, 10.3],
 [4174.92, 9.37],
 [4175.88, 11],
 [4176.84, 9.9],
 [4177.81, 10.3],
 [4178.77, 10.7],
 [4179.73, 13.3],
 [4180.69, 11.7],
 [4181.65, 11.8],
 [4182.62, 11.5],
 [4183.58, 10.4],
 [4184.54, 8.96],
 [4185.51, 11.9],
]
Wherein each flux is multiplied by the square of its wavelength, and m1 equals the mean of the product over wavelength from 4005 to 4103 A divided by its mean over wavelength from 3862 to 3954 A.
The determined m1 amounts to 1.23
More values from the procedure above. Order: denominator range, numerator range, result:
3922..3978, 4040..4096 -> 1.36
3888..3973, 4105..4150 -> 1.29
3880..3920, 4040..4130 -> 1.23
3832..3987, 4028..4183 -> 1.32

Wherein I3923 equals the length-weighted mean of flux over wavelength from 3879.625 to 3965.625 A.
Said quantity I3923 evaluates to 9.43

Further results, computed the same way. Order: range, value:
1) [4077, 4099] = 10.4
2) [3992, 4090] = 11.3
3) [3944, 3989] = 8.68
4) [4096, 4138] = 10.2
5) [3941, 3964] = 9.91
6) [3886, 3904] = 8.92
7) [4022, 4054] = 11.3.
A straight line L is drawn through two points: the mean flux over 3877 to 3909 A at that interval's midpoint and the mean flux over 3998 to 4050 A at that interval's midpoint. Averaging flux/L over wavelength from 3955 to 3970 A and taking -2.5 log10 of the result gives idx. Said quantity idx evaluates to 0.291 mag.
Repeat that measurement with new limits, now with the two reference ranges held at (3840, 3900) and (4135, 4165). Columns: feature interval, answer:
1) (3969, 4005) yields 0.08 mag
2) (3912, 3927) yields -0.08 mag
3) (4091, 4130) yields 0.07 mag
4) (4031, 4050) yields -0.10 mag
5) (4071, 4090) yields -0.04 mag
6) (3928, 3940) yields 0.23 mag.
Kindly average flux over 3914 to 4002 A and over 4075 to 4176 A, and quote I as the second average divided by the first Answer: 1.2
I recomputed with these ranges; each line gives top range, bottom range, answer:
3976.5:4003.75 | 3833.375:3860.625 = 1.19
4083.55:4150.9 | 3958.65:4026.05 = 1.07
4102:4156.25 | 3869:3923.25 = 1.10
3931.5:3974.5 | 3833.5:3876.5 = 0.92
